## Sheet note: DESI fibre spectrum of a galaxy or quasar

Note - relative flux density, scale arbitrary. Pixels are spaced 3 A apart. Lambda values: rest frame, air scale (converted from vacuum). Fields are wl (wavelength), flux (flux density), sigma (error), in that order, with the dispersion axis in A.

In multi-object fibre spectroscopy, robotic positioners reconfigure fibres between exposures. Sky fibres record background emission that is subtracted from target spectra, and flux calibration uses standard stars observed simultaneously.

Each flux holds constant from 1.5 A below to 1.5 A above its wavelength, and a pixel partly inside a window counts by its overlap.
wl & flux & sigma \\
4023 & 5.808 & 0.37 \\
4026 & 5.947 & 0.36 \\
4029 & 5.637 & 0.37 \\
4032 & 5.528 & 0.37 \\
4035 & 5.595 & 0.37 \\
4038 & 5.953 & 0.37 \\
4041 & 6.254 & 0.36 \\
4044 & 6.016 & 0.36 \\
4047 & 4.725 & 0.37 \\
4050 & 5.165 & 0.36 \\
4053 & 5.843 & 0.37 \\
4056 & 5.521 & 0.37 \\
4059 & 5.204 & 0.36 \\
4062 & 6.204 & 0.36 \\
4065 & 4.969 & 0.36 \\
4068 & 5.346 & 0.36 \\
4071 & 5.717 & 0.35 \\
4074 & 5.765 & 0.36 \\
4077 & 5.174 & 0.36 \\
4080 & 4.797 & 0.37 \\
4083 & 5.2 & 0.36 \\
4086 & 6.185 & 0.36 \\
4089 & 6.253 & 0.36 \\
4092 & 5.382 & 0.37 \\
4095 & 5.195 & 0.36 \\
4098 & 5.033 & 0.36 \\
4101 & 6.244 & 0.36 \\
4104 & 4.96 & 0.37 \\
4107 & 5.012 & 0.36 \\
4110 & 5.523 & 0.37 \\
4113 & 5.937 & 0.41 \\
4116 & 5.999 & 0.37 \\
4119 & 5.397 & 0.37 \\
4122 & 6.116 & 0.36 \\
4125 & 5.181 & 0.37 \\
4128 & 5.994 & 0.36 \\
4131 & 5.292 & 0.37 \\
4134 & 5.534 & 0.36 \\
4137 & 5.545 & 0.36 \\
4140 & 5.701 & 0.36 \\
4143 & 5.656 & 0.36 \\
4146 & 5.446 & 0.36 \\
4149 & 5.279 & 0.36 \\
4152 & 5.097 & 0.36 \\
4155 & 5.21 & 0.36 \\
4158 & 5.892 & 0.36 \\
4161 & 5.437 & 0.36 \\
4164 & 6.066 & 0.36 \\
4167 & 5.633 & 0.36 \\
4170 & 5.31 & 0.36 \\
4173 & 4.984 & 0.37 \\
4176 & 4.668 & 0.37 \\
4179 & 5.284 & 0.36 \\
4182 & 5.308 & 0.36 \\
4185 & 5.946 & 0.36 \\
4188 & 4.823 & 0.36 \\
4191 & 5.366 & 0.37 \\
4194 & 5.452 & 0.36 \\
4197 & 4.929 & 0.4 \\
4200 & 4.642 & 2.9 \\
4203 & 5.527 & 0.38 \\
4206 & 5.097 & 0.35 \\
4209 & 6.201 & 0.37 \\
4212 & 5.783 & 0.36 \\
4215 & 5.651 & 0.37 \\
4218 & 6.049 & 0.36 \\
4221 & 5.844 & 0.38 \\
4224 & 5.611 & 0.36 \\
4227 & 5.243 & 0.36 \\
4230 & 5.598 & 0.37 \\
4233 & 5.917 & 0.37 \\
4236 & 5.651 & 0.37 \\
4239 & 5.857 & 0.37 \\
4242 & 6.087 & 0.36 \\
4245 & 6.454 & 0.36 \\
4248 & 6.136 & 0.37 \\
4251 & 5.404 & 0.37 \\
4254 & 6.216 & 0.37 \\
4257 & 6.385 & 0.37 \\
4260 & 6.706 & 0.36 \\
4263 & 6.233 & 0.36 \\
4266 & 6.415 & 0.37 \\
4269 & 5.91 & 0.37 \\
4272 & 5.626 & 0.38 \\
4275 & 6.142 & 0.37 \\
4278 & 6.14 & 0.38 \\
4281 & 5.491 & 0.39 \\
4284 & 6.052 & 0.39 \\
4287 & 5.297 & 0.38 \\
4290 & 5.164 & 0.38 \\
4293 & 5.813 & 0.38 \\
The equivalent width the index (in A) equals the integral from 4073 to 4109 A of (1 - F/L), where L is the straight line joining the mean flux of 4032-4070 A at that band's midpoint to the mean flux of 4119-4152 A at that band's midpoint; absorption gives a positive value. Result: 0.8 A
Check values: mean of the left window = 5.57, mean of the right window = 5.54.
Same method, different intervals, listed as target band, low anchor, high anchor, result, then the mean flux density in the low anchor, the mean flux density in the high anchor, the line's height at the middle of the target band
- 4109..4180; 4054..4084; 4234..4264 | 2.3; 5.4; 6.11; 5.7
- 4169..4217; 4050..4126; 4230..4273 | 4.5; 5.52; 6.06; 5.87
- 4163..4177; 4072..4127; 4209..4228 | 0.8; 5.53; 5.75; 5.66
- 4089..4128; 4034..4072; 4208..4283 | 0.9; 5.58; 5.95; 5.68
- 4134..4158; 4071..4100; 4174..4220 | -0.1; 5.47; 5.38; 5.42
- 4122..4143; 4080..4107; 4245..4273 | 0.2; 5.48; 6.14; 5.64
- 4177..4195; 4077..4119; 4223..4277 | 1.4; 5.5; 5.98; 5.78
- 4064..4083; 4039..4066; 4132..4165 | 0.9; 5.56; 5.52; 5.55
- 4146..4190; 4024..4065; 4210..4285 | 3.5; 5.64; 5.95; 5.82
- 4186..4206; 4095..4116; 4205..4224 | 2.0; 5.47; 5.78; 5.72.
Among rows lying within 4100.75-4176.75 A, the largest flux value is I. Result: 6.244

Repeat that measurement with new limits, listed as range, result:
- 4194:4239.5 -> 6.201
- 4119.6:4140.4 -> 6.116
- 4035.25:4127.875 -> 6.254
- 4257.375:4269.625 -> 6.706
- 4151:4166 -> 6.066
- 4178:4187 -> 5.946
